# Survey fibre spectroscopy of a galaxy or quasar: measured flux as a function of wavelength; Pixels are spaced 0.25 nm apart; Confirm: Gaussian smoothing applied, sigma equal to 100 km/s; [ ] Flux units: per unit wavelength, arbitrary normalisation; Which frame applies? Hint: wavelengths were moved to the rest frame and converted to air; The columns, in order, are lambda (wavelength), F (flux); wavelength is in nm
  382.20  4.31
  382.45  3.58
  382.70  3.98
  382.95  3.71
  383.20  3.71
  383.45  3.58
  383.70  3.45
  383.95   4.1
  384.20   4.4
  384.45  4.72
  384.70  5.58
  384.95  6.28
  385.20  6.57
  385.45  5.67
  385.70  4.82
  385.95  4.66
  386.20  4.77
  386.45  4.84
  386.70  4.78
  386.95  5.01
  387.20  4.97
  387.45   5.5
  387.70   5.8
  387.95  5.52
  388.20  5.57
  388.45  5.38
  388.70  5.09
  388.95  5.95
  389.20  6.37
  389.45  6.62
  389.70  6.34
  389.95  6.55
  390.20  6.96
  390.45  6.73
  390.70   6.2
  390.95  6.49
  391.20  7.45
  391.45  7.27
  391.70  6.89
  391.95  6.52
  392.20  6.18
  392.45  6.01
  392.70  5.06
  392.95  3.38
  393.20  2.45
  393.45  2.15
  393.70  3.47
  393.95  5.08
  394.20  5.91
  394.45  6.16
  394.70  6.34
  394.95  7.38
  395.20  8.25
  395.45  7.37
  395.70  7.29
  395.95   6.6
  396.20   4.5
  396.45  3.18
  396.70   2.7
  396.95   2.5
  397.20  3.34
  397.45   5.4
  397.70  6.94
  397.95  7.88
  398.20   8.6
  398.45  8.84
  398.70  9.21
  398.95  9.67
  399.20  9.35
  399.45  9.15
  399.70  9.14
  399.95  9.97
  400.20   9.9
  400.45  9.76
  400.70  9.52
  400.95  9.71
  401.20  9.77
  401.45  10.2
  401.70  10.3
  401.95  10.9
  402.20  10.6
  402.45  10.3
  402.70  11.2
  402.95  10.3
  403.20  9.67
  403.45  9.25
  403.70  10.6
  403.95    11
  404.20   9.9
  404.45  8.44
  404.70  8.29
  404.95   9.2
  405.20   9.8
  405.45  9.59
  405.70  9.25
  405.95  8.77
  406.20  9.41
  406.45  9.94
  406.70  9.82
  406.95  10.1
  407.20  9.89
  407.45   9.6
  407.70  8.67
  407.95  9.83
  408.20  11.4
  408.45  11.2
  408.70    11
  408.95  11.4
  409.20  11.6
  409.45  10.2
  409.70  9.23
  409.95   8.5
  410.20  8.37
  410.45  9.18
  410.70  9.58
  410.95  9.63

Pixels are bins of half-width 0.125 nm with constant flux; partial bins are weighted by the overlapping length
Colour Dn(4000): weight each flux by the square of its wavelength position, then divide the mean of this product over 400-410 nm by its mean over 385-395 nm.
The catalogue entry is 1.91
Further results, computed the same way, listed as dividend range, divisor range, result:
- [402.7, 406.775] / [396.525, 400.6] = 1.30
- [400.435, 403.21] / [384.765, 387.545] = 2.10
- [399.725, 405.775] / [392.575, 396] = 1.88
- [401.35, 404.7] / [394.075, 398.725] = 1.70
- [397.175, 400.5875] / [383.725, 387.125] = 1.81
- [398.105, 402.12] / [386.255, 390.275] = 1.81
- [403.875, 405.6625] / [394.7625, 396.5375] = 1.53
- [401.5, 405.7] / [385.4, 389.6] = 2.01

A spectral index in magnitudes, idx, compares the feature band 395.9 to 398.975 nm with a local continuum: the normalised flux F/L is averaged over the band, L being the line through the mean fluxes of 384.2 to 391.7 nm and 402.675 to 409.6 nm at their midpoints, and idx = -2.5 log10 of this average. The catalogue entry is 0.321 mag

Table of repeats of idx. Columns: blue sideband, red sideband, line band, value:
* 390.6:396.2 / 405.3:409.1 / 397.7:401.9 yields -0.202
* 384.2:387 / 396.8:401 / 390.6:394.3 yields 0.234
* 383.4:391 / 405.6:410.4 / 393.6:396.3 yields 0.142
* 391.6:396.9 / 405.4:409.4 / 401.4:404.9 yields -0.178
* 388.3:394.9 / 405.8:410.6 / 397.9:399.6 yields -0.193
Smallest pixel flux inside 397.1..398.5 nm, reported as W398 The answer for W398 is 3.34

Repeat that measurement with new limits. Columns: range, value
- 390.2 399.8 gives 2.15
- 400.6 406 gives 8.29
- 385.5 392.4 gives 4.66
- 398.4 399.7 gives 8.84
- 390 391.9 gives 6.2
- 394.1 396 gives 5.91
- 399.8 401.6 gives 9.52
